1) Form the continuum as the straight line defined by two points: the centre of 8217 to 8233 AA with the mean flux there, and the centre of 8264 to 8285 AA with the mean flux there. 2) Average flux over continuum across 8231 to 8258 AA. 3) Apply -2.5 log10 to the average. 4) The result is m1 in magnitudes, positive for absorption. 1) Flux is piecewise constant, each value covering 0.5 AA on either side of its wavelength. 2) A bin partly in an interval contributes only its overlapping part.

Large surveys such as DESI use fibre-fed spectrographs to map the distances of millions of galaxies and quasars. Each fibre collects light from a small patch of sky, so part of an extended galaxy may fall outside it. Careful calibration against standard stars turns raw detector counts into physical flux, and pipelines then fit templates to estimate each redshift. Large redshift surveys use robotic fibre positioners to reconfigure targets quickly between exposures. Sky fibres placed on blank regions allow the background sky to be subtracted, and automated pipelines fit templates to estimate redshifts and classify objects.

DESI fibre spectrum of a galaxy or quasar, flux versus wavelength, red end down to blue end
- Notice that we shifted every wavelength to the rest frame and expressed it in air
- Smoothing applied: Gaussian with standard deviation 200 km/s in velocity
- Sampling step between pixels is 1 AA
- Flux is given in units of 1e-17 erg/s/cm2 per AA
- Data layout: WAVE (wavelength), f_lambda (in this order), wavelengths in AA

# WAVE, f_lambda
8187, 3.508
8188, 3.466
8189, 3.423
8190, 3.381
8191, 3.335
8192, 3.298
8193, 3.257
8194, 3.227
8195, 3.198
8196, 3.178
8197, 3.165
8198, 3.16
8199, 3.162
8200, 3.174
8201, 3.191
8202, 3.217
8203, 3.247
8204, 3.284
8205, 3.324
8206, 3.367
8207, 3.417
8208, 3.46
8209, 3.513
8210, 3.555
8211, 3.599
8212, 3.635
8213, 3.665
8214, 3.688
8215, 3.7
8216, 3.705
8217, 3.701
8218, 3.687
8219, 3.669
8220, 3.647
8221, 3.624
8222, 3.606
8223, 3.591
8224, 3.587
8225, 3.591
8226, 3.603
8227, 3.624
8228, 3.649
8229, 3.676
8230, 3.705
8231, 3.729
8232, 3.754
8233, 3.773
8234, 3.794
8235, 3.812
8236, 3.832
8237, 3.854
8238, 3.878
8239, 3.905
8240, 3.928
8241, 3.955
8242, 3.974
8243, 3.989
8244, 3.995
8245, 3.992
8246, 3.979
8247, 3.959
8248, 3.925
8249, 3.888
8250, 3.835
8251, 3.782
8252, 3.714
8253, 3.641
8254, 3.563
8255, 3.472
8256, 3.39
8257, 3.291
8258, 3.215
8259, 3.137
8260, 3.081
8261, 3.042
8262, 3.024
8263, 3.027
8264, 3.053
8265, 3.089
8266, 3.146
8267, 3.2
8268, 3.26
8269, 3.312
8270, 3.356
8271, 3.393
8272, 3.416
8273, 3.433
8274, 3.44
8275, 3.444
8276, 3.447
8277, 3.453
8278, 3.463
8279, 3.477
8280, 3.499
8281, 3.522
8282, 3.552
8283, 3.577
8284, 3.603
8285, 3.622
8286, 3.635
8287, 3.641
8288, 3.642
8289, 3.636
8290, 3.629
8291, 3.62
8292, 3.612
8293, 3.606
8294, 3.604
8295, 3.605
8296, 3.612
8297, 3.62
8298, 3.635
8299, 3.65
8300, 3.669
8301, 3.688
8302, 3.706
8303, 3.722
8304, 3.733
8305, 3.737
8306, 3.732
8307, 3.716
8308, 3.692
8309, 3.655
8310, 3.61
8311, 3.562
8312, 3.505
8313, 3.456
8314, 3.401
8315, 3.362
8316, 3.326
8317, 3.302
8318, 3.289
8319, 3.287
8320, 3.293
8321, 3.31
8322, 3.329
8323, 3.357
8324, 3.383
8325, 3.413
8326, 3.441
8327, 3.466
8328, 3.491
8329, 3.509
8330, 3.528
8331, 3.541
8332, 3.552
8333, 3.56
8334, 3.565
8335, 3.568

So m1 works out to -0.07 mag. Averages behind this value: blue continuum 3.65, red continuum 3.4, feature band 3.79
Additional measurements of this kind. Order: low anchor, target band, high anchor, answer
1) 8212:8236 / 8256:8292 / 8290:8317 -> 0.076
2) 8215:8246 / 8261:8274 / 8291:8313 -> 0.149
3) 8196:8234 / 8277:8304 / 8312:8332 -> -0.053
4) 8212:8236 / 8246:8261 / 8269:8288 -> 0.007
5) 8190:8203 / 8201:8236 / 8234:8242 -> -0.007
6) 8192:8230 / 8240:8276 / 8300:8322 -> -0.002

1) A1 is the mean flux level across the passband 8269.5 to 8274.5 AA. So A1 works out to 3.41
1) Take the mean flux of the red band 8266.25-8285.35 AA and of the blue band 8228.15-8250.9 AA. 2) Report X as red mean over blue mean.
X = 0.9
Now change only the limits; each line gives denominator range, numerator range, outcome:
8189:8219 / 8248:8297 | 1.02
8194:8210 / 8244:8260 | 1.11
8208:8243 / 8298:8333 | 0.95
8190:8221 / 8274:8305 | 1.05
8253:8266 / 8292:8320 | 1.11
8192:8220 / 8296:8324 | 1.03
